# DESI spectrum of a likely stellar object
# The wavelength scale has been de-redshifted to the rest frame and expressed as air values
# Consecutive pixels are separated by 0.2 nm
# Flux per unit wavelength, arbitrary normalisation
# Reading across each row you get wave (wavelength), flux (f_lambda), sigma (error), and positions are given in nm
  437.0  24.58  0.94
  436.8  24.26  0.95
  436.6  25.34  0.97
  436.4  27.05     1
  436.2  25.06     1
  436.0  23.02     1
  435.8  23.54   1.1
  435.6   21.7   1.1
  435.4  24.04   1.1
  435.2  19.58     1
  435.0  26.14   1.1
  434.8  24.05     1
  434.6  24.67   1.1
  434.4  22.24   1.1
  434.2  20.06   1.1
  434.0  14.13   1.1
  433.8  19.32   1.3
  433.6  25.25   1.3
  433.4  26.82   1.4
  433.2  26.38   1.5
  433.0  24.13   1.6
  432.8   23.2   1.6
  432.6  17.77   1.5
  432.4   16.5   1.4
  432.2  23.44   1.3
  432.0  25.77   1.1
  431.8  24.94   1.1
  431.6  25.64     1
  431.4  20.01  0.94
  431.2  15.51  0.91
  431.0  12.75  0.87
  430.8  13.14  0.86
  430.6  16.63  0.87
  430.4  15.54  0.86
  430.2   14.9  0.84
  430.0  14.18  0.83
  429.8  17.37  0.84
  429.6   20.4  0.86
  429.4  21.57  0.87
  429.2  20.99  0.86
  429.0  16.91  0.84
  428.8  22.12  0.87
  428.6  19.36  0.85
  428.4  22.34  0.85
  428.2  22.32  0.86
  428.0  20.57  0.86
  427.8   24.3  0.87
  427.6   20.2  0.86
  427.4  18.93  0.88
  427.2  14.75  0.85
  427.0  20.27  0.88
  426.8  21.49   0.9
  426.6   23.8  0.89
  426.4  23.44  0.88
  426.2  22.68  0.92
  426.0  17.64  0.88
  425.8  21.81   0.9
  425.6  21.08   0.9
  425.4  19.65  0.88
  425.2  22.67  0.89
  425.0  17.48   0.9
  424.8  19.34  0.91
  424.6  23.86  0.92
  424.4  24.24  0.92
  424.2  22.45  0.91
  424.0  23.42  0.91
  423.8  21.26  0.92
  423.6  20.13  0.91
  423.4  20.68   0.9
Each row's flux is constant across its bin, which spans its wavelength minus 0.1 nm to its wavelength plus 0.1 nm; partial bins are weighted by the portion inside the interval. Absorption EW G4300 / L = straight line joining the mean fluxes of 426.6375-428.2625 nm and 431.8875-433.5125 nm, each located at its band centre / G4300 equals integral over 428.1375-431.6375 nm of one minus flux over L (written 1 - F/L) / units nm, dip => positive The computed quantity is 0.54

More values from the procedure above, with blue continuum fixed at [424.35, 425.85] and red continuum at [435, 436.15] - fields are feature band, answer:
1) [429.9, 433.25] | 0.434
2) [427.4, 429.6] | 0.076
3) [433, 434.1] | -0.003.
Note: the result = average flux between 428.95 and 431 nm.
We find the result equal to 17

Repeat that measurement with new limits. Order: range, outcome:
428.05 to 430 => 20.1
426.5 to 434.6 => 20.2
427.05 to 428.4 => 20.3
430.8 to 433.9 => 21.5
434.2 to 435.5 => 23.2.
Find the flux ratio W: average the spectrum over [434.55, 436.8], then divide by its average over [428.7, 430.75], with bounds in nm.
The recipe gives 1.34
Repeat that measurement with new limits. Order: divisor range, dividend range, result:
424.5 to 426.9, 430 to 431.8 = 0.80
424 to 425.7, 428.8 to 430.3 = 0.85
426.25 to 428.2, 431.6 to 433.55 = 1.11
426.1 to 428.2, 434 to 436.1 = 1.07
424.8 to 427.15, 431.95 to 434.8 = 1.06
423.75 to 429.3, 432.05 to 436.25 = 1.07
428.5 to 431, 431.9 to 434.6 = 1.25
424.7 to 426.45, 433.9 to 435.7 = 1.06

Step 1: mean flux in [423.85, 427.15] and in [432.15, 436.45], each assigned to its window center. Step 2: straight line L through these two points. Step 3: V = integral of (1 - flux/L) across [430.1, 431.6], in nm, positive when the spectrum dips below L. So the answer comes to 0.40 nm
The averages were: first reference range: 21.5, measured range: 16.2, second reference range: 22.6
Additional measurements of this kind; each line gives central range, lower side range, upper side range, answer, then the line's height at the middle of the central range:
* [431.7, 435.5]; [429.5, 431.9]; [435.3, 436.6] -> -0.26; 21.2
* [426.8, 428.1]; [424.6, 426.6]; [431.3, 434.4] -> 0.08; 21.3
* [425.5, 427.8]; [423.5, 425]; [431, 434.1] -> 0.11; 21.7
